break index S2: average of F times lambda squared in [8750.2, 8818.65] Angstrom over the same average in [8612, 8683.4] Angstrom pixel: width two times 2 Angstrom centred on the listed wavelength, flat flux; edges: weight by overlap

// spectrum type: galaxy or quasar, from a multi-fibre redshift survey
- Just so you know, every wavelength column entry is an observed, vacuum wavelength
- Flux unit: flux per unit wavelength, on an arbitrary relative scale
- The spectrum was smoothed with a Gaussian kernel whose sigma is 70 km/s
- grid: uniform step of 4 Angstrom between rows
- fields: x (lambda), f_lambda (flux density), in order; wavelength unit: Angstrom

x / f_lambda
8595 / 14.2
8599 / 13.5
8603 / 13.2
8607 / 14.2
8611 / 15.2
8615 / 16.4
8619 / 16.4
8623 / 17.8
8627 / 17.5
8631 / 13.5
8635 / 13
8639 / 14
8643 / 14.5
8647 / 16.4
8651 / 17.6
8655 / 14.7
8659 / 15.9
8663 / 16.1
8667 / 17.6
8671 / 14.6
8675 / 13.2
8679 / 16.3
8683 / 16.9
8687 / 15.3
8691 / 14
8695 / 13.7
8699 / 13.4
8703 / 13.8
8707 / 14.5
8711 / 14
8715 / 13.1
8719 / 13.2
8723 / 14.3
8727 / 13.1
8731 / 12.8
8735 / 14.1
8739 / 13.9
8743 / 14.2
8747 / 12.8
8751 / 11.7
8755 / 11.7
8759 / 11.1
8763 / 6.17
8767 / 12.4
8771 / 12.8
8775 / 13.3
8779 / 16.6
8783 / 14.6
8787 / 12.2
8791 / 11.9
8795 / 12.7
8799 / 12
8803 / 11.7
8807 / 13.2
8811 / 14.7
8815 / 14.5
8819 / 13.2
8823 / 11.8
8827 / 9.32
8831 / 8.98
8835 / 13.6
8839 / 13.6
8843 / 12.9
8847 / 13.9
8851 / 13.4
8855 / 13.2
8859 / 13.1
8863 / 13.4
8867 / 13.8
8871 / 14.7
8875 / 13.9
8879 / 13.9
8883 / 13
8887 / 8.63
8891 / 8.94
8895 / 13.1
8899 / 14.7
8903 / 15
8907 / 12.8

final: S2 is 0.83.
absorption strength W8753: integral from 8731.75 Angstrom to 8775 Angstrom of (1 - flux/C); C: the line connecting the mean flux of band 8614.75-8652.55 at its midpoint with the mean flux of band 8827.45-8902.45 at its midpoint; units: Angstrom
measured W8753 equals 6.2 Angstrom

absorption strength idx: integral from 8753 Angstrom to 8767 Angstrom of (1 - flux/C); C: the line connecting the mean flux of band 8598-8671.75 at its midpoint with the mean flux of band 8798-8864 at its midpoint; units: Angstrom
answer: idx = 3.7 Angstrom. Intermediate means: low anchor 15.4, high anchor 12.7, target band 10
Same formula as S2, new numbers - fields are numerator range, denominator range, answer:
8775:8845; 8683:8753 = 0.95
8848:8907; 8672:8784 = 1.00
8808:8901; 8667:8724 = 0.92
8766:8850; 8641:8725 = 0.89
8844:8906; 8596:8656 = 0.91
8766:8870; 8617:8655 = 0.87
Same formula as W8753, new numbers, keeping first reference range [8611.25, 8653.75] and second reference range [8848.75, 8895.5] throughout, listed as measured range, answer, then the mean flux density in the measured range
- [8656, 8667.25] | -0.7 Angstrom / 16.2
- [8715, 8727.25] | 0.9 Angstrom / 13.5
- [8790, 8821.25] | 1.2 Angstrom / 13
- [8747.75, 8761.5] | 2.7 Angstrom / 11.4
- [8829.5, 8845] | 0.9 Angstrom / 12.4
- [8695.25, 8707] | 0.8 Angstrom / 13.8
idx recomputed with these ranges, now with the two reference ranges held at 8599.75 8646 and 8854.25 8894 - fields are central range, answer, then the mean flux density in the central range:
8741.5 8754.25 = 1.0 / 12.7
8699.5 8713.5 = 0.3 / 14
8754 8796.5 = 3.9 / 12.3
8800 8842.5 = 2.2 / 12.5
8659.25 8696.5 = -2.1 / 15.3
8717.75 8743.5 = 0.7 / 13.6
